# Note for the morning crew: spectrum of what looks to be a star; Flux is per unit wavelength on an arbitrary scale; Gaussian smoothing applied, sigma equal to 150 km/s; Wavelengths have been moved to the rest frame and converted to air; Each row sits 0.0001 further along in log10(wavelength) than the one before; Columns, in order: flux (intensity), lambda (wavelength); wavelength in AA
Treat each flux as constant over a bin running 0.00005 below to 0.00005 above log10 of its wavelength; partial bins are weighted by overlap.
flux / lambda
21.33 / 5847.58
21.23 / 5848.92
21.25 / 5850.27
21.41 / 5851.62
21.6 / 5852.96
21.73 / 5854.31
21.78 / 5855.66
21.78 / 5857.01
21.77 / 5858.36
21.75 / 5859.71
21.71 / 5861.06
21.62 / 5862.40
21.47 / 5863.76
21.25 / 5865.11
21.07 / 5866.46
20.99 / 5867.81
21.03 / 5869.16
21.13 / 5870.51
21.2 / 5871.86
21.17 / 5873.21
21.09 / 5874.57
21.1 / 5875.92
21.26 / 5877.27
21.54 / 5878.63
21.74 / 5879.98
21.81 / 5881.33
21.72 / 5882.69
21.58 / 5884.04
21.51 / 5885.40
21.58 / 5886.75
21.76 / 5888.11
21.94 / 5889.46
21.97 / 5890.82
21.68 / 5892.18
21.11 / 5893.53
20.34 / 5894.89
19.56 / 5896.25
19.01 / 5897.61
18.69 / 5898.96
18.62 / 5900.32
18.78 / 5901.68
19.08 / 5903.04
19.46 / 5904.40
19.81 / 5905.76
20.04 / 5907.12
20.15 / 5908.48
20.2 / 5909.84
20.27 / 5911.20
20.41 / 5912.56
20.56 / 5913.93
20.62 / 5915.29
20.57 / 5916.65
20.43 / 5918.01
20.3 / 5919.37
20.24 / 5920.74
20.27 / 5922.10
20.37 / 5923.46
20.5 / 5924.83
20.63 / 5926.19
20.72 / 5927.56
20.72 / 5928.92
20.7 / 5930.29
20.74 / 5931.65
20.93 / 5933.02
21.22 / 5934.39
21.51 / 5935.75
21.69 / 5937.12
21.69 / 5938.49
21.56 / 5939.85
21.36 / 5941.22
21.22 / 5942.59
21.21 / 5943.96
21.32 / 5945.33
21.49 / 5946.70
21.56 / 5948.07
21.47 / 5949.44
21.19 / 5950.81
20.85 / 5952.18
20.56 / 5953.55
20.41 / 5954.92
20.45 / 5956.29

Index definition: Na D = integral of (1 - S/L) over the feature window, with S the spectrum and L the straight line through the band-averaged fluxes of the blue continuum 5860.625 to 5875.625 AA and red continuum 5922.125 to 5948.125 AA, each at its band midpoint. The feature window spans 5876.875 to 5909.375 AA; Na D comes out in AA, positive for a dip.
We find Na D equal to 0.89 AA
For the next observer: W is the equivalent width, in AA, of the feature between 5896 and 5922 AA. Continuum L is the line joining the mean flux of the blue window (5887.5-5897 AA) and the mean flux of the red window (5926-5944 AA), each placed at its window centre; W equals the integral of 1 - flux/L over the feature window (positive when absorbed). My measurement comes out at 1.6 AA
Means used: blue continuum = 21.2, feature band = 19.8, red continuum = 21.1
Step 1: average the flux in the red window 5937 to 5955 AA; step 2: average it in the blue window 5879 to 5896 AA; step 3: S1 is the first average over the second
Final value 0.99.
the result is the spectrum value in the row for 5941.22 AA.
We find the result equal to 21.36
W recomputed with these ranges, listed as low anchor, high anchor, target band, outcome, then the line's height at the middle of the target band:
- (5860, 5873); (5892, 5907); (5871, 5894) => -1.18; 20.5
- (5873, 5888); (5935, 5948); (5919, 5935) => 0.63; 21.5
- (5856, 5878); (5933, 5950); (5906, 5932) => 1.17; 21.4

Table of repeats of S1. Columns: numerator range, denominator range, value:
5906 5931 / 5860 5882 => 0.96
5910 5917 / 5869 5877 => 0.97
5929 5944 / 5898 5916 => 1.08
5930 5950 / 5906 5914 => 1.05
